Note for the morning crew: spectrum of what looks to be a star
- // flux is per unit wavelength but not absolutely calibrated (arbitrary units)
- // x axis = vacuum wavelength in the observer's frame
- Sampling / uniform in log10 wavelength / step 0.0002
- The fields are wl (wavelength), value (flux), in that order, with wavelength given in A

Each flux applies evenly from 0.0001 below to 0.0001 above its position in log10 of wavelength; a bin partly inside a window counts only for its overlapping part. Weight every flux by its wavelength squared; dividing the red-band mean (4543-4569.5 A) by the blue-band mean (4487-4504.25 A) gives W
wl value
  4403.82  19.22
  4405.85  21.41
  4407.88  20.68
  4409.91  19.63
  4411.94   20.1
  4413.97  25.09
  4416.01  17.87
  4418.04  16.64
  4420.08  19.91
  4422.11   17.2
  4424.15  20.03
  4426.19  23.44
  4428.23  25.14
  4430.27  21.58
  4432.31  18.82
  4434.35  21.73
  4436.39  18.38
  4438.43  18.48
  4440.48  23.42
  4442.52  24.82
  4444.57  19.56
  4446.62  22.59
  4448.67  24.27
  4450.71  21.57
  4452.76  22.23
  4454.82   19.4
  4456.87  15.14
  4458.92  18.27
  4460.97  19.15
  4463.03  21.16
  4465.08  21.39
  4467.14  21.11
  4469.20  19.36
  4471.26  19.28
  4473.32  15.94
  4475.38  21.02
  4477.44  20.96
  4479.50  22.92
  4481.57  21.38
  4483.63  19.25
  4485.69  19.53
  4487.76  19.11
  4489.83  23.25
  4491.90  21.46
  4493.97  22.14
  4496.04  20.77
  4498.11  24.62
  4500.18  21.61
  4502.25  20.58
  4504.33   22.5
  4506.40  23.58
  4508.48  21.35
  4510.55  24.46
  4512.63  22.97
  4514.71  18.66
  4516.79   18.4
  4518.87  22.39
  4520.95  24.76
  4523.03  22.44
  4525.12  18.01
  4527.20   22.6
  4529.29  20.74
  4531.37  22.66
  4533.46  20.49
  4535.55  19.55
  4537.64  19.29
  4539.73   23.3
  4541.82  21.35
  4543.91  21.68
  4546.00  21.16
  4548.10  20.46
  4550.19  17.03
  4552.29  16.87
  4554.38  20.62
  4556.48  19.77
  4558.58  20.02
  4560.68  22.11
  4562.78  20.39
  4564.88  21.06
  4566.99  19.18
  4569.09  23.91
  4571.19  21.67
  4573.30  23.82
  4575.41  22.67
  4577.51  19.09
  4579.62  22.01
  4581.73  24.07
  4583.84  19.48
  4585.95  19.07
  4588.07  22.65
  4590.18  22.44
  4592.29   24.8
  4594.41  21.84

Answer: 1.0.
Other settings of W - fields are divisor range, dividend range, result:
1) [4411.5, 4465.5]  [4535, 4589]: 1.07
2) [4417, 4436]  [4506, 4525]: 1.11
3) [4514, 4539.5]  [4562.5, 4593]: 1.06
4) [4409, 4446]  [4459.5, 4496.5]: 1.01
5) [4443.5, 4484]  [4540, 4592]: 1.08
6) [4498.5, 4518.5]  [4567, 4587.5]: 1.03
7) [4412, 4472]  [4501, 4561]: 1.06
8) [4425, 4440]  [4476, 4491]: 1.01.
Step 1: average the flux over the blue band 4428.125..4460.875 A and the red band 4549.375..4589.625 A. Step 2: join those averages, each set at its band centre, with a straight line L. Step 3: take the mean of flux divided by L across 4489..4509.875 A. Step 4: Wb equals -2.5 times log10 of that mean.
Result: -0.070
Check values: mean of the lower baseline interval 20.8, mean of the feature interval 22.2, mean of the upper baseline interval 20.9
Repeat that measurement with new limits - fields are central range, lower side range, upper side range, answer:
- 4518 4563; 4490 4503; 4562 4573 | 0.04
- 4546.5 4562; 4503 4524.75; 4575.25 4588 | 0.10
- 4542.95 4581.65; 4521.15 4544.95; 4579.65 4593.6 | 0.04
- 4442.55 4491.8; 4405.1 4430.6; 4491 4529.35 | 0.04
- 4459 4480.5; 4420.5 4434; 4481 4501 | 0.06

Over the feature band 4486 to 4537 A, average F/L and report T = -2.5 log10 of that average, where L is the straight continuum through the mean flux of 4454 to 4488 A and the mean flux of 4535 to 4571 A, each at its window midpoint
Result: -0.08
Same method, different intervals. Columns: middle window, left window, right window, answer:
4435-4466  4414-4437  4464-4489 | -0.024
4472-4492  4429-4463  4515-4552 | 0.016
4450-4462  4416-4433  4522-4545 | 0.068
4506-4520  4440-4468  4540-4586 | -0.036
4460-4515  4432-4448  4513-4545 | 0.000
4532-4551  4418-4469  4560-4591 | 0.040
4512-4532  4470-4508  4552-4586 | -0.011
